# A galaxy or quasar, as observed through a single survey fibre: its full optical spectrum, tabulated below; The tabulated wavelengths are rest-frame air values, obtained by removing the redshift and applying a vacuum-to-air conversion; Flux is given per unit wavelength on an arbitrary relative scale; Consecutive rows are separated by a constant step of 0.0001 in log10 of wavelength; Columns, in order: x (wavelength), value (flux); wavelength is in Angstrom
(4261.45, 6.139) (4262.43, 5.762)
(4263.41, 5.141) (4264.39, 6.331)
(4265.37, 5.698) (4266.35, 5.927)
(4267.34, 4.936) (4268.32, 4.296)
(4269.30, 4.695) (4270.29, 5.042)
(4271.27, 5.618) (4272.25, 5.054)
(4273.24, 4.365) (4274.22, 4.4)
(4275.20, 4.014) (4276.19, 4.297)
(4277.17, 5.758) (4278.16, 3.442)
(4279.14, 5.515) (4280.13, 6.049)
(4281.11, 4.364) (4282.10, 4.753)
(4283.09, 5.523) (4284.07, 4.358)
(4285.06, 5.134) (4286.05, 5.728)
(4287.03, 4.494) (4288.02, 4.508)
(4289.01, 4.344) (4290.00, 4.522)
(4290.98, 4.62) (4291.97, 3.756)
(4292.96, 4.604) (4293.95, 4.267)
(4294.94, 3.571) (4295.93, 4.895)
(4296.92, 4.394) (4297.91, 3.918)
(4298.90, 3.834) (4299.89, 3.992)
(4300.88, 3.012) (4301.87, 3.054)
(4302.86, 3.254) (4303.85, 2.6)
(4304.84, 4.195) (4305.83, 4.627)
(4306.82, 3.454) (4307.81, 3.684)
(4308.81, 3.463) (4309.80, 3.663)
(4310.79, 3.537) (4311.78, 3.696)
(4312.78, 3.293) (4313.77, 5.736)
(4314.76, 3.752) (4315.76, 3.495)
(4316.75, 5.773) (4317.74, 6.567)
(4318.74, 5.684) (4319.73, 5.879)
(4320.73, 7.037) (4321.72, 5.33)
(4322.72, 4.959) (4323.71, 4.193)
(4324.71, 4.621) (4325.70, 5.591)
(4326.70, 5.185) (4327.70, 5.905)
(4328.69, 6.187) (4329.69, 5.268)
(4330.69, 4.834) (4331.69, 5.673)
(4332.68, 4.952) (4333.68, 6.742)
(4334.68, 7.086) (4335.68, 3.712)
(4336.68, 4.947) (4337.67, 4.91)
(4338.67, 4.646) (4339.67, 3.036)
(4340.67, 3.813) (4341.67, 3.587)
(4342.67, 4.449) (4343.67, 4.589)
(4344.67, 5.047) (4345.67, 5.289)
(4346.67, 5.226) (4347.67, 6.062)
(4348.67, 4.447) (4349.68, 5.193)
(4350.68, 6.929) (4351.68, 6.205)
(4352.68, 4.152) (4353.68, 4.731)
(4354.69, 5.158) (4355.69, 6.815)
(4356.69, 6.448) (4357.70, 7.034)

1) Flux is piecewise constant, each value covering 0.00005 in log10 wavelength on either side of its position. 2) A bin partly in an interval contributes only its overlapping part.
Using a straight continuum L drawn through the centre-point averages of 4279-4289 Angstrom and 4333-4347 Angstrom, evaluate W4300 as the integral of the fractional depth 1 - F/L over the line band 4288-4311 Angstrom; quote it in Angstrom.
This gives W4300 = 4.8 Angstrom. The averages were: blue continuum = 4.99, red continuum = 4.79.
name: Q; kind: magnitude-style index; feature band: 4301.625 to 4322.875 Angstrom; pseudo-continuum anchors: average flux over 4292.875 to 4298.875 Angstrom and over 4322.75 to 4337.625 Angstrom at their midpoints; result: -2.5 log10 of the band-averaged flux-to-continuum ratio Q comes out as 0.088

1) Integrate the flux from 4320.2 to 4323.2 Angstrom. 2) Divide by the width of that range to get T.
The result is 5.77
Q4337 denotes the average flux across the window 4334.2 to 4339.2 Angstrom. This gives 5.04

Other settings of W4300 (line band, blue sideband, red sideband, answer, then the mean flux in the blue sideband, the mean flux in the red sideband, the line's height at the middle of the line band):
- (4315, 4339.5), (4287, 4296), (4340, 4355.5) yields -2.99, 4.32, 5.01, 4.76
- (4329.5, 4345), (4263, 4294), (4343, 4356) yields 1.28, 4.87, 5.34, 5.26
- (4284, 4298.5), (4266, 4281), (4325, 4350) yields 1.32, 4.87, 5.05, 4.92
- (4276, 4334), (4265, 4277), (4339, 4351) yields 2.33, 4.88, 4.77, 4.83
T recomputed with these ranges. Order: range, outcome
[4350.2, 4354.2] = 5.49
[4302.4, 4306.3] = 3.67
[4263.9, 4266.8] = 6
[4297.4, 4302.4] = 3.56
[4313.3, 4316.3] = 4.34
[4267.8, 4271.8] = 4.92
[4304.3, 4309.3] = 3.87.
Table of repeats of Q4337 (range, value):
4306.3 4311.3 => 3.57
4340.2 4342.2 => 3.71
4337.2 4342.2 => 3.99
